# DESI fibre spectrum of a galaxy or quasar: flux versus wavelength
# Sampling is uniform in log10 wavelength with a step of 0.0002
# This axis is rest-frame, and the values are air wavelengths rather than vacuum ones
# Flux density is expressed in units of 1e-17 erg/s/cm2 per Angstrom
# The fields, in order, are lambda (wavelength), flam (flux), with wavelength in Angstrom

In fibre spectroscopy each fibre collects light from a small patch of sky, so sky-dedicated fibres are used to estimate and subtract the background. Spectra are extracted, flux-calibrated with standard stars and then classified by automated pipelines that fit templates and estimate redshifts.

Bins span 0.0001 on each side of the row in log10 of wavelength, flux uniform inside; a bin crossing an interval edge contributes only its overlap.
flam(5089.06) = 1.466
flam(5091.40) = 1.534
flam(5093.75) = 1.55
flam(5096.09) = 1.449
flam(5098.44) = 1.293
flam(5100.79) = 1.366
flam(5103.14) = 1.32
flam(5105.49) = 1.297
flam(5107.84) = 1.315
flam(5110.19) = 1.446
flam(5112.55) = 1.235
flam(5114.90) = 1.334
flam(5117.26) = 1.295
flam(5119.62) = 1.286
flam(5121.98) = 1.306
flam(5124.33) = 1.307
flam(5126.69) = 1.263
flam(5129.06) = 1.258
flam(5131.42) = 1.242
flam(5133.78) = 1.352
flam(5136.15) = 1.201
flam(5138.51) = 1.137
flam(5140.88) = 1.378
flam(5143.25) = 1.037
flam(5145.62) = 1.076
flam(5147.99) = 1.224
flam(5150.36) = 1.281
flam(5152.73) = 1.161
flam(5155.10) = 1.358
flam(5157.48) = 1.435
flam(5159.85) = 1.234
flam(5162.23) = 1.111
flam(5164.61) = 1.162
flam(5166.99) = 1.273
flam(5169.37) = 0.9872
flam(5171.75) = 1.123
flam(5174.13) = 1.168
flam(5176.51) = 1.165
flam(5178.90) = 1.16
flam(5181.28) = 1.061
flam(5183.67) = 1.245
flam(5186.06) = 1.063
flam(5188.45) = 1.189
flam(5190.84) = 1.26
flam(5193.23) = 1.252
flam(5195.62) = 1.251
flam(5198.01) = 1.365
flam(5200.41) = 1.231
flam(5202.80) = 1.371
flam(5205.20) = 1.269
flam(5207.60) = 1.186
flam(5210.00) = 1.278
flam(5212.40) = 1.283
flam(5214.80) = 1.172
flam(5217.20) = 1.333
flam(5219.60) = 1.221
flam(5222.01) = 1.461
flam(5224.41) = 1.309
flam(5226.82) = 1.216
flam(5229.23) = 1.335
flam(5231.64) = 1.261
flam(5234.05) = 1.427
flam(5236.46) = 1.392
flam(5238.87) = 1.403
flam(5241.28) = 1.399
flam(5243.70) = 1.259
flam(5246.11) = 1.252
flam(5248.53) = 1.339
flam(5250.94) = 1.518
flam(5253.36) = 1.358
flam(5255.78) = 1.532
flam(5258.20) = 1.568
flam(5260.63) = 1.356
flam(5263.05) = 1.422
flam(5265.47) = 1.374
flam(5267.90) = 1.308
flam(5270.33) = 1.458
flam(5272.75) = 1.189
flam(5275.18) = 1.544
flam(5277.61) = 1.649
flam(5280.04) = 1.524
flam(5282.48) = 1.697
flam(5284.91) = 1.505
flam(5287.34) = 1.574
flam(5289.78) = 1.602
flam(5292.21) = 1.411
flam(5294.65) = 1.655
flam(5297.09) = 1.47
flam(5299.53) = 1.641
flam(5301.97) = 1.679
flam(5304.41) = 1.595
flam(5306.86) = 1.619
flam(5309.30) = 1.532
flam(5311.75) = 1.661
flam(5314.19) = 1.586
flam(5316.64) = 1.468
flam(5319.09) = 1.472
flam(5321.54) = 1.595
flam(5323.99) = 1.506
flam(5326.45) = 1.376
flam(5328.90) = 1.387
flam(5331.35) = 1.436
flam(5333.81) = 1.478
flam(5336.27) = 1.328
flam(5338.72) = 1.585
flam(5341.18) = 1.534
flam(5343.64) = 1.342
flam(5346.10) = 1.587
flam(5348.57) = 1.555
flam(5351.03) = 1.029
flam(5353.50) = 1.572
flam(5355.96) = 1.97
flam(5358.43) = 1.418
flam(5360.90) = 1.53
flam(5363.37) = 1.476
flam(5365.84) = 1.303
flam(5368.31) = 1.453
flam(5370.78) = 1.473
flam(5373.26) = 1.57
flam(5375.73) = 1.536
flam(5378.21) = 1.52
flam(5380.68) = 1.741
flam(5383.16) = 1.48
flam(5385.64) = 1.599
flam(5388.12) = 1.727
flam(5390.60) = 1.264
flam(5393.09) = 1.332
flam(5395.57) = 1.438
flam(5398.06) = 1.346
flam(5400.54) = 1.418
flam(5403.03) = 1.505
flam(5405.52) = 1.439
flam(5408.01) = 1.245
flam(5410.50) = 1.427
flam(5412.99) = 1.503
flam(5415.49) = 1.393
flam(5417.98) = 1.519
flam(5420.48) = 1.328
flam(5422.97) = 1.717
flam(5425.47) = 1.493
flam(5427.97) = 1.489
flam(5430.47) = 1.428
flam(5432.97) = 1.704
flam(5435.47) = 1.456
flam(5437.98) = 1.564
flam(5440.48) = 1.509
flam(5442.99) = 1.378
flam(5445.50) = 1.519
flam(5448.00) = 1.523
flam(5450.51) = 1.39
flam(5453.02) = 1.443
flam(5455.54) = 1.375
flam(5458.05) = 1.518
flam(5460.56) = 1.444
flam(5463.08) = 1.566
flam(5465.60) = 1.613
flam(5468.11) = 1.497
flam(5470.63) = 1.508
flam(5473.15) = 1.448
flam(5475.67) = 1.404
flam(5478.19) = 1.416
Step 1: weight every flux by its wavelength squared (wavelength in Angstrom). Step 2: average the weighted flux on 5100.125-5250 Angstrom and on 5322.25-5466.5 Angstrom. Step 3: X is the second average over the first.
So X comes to 1.3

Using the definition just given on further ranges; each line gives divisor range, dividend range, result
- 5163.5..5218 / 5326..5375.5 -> 1.29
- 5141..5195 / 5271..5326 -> 1.37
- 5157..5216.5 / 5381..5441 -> 1.33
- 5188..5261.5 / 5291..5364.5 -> 1.19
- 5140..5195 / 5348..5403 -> 1.35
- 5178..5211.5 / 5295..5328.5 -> 1.32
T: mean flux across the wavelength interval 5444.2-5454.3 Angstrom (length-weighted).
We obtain 1.47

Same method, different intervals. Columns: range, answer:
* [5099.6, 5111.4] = 1.35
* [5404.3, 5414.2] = 1.4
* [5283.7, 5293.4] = 1.52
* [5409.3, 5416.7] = 1.44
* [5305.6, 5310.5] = 1.58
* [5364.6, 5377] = 1.47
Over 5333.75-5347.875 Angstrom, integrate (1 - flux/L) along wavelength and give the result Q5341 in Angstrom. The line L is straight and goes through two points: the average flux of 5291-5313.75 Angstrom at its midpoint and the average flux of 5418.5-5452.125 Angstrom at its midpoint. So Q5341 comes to 0.7 Angstrom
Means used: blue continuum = 1.58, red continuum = 1.5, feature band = 1.48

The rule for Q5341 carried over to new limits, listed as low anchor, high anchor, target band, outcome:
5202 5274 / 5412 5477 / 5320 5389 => -3.74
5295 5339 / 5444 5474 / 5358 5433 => 1.43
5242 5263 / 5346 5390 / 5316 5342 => 0.24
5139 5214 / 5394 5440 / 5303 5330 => -3.33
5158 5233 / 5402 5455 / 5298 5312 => -2.83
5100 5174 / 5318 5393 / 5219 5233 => 0.45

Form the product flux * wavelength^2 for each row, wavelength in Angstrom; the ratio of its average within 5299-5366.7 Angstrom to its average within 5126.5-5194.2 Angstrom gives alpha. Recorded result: 1.34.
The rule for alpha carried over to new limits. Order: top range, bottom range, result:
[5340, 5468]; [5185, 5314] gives 1.12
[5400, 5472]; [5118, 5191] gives 1.36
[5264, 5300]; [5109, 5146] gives 1.26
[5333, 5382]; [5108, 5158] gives 1.29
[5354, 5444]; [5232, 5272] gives 1.13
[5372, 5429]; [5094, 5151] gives 1.28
